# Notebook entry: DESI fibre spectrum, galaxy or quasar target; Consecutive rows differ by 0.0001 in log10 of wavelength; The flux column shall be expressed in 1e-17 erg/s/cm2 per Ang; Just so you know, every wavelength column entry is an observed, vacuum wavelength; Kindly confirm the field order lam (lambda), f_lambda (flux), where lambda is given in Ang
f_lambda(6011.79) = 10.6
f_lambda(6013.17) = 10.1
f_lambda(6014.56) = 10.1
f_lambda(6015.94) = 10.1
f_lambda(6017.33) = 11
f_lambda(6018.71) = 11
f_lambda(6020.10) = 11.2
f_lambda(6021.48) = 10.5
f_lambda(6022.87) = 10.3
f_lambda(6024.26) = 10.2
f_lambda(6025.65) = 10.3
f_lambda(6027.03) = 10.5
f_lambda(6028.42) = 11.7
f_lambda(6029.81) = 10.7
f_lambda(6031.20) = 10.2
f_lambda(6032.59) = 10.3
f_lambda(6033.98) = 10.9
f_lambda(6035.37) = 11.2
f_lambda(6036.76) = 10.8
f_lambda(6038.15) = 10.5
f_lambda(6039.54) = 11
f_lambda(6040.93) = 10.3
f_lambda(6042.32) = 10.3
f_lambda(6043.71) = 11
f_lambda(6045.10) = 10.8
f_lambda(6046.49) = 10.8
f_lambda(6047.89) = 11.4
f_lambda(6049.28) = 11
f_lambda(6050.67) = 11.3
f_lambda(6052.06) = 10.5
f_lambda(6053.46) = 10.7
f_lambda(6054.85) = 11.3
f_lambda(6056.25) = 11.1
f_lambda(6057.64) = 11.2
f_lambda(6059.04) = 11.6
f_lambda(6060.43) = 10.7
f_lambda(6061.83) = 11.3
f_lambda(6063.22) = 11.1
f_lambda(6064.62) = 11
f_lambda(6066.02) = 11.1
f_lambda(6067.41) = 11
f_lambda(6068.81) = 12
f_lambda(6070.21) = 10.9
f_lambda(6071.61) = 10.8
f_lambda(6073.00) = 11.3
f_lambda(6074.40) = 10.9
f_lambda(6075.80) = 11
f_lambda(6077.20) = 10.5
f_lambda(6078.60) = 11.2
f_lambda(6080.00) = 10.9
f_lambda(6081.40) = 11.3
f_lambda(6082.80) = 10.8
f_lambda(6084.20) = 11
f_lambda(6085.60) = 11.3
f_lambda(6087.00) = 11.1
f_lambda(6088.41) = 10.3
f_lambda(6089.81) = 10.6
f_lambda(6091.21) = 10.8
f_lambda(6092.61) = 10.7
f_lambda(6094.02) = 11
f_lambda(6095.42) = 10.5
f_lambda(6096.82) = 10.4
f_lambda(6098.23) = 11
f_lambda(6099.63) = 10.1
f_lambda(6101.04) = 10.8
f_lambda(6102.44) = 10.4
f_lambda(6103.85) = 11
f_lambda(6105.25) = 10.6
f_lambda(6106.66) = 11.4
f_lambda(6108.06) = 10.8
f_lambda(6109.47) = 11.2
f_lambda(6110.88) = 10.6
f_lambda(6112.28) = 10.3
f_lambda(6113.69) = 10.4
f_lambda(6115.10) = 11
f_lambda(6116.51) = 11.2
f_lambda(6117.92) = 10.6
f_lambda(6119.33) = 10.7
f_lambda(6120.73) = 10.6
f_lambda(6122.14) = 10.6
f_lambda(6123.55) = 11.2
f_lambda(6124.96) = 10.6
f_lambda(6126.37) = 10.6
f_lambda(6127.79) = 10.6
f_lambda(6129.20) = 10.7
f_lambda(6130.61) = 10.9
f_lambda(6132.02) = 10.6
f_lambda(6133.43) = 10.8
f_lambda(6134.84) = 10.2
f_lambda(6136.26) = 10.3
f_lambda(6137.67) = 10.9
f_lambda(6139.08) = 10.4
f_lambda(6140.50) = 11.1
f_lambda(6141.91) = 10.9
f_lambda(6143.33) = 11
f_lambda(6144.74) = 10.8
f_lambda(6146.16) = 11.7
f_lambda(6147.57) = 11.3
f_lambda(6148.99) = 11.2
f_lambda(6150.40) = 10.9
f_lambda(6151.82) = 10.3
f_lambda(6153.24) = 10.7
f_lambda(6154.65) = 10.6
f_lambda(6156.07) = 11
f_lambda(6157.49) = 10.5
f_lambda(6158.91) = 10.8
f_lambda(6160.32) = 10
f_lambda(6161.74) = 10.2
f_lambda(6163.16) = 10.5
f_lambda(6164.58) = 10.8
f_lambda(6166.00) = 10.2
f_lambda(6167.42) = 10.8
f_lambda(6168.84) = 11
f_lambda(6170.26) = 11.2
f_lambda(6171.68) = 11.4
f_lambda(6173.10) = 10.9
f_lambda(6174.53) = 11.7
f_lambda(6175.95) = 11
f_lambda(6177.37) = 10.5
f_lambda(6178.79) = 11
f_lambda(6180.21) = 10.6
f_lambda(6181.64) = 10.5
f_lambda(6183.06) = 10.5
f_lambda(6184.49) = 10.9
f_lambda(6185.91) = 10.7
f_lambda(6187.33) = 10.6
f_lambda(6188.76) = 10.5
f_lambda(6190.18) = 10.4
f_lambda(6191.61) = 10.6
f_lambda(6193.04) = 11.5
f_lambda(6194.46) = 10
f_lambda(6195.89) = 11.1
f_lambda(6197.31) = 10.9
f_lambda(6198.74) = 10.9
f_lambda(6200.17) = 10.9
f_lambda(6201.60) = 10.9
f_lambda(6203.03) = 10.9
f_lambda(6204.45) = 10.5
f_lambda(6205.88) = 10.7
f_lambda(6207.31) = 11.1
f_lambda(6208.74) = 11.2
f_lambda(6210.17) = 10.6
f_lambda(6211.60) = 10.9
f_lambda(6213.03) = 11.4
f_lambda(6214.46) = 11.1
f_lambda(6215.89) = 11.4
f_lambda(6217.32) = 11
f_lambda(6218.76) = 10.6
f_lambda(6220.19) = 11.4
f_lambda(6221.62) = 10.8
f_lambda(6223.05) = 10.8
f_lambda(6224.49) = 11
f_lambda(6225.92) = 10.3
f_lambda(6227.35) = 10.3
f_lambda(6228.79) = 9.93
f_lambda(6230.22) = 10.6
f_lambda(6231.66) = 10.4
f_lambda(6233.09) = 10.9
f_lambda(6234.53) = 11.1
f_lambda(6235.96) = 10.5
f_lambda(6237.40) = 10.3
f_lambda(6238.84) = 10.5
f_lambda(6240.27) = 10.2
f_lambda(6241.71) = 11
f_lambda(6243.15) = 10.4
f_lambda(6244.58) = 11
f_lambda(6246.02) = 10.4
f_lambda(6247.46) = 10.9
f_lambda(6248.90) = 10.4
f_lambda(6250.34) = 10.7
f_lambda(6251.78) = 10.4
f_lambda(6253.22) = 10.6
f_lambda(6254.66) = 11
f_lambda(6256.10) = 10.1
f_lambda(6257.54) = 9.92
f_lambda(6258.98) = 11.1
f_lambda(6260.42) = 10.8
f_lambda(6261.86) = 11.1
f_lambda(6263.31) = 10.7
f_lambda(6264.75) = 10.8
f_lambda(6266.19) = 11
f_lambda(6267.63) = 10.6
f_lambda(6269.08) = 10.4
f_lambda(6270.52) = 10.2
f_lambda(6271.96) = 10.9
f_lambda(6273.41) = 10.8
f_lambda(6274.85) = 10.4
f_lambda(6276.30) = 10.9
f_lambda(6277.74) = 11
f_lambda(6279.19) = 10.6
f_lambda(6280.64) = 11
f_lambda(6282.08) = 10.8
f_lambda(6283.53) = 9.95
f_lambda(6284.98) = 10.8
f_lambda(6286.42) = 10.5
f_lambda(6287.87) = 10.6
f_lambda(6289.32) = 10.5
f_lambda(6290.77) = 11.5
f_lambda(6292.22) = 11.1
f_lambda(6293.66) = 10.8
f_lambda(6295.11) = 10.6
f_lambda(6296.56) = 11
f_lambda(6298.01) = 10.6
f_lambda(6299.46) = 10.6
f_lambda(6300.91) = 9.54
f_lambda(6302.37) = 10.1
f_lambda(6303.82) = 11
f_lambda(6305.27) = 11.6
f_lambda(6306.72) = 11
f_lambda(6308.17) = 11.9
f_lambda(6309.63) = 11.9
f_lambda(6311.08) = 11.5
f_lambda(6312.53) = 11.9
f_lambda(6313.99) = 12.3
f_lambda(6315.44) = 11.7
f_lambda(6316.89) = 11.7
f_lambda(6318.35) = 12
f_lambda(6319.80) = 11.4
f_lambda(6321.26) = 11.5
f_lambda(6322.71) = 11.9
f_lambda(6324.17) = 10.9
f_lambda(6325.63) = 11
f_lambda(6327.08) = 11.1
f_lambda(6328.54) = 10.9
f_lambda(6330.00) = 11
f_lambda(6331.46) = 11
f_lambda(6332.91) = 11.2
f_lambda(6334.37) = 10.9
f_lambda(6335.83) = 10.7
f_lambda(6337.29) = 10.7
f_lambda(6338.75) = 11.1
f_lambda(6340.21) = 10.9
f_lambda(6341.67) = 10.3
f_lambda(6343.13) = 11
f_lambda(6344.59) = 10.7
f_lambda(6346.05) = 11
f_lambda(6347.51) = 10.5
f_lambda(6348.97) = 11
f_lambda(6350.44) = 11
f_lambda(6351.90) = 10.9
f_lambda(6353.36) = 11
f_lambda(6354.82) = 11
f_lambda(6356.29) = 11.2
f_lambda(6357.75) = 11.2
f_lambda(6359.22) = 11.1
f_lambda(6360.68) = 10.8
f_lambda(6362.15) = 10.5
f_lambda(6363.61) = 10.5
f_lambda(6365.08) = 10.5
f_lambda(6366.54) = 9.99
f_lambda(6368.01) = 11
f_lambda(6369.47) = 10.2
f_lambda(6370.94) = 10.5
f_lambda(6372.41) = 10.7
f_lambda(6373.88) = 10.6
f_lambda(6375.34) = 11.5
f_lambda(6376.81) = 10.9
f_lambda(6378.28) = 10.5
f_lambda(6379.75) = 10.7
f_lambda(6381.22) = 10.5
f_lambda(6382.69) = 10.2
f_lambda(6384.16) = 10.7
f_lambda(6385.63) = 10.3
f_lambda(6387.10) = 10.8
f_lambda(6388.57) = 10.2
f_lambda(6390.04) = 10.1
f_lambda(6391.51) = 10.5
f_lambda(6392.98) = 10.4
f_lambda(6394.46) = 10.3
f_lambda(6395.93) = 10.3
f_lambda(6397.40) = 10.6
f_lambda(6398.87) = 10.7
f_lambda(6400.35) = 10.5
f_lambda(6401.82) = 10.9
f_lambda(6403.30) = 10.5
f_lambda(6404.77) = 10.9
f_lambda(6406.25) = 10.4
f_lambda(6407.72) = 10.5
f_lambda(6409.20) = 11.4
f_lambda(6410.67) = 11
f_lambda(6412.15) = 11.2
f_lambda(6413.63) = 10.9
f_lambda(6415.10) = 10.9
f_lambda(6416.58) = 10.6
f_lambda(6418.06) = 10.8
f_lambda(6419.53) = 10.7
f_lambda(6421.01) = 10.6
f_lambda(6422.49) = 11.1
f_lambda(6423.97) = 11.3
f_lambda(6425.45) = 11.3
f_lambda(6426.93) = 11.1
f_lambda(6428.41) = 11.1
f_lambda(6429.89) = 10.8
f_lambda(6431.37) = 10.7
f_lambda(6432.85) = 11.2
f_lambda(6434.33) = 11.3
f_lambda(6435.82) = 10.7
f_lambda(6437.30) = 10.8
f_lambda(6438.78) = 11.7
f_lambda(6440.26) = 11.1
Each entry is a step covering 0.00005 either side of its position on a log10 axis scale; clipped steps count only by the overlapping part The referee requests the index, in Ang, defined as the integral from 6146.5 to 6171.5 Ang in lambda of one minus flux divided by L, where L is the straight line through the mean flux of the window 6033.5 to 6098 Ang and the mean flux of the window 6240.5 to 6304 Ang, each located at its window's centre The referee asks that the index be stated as 0.2 Ang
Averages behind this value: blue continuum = 10.9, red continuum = 10.7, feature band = 10.7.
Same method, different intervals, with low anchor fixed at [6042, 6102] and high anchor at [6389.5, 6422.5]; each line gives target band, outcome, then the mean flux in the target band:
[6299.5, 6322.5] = -1.4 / 11.4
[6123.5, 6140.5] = 0.4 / 10.6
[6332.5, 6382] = -0.3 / 10.8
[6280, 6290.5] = 0.1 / 10.6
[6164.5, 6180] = -0.1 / 11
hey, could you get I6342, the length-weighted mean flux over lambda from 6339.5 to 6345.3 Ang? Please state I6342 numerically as 10.7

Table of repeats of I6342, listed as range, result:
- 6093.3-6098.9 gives 10.7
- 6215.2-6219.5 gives 11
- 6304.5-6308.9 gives 11.5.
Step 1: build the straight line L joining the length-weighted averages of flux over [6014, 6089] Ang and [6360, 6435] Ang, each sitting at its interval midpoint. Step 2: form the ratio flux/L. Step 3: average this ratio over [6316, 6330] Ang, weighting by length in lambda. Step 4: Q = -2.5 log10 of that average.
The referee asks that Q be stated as -0.06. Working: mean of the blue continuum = 10.9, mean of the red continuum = 10.7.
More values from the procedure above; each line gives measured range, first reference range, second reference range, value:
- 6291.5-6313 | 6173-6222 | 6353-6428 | -0.02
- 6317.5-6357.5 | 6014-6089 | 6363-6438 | -0.03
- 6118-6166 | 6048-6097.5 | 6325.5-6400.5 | 0.02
